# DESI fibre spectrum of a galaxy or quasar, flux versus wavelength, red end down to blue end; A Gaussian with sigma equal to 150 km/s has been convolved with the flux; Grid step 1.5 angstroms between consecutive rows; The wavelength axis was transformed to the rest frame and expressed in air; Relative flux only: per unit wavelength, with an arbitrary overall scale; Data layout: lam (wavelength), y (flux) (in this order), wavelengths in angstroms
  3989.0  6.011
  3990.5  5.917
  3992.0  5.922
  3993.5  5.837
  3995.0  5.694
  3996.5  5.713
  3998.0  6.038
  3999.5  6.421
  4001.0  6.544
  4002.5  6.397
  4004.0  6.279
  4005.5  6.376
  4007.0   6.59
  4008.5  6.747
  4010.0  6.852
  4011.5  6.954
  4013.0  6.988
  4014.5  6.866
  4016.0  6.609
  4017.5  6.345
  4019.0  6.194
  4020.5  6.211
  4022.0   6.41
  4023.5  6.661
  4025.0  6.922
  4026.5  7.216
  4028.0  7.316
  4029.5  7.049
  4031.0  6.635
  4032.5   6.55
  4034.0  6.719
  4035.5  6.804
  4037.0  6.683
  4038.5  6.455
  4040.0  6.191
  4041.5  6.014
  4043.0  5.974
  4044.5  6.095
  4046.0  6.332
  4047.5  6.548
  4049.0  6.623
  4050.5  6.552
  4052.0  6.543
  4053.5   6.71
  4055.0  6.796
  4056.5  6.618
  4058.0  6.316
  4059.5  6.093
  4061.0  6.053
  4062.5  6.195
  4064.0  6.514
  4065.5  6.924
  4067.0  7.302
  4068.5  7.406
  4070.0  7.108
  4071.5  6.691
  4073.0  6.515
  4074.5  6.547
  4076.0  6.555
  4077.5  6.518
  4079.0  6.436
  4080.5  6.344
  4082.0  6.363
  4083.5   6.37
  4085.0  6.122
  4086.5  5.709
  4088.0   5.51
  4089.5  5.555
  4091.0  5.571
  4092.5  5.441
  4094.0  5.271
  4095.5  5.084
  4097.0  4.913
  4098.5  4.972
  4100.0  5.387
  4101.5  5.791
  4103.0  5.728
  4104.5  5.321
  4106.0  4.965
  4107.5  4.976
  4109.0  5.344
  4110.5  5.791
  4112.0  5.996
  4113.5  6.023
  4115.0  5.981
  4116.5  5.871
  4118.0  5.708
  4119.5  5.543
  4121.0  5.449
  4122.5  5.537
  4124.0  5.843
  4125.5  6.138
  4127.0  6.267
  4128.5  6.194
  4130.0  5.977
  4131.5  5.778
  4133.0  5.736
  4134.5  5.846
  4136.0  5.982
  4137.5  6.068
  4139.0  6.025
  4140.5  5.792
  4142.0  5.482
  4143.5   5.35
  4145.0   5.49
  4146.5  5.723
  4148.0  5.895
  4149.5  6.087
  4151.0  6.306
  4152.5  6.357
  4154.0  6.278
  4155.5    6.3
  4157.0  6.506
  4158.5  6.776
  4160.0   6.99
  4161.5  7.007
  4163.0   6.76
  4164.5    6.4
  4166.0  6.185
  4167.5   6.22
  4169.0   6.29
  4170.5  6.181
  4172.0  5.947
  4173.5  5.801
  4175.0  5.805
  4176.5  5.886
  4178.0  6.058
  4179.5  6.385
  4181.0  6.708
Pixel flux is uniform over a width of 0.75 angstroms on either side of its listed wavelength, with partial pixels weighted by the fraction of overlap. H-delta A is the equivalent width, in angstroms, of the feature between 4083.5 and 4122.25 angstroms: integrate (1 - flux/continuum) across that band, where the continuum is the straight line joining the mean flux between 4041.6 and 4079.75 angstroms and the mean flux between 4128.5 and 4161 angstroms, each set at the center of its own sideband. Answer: 4.7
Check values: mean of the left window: 6.55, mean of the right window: 6.05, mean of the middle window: 5.54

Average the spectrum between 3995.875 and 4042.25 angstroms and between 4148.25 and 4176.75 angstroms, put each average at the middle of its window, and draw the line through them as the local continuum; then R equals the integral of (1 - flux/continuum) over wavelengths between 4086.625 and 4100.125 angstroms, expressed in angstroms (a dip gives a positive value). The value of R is 2.4 angstroms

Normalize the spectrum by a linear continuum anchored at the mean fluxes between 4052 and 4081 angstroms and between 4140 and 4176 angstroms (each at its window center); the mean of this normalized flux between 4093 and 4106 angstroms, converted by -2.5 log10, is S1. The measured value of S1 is 0.22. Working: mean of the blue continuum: 6.61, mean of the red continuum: 6.16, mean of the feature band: 5.29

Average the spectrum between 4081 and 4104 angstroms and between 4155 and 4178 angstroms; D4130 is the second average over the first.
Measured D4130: 1.13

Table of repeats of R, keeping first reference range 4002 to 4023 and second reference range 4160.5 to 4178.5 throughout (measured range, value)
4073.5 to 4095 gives 1.3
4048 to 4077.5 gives -0.8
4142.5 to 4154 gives 0.7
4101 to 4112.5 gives 1.6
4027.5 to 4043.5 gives -0.2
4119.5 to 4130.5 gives 0.8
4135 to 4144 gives 0.7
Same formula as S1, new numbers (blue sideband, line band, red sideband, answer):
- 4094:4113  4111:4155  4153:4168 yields 0.01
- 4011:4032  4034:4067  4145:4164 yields 0.03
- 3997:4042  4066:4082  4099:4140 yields -0.10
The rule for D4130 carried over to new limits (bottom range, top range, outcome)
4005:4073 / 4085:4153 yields 0.86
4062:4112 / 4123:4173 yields 1.02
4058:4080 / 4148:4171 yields 0.97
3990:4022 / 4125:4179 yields 0.96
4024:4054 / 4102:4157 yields 0.88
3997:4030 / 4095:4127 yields 0.84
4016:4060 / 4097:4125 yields 0.85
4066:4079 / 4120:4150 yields 0.86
